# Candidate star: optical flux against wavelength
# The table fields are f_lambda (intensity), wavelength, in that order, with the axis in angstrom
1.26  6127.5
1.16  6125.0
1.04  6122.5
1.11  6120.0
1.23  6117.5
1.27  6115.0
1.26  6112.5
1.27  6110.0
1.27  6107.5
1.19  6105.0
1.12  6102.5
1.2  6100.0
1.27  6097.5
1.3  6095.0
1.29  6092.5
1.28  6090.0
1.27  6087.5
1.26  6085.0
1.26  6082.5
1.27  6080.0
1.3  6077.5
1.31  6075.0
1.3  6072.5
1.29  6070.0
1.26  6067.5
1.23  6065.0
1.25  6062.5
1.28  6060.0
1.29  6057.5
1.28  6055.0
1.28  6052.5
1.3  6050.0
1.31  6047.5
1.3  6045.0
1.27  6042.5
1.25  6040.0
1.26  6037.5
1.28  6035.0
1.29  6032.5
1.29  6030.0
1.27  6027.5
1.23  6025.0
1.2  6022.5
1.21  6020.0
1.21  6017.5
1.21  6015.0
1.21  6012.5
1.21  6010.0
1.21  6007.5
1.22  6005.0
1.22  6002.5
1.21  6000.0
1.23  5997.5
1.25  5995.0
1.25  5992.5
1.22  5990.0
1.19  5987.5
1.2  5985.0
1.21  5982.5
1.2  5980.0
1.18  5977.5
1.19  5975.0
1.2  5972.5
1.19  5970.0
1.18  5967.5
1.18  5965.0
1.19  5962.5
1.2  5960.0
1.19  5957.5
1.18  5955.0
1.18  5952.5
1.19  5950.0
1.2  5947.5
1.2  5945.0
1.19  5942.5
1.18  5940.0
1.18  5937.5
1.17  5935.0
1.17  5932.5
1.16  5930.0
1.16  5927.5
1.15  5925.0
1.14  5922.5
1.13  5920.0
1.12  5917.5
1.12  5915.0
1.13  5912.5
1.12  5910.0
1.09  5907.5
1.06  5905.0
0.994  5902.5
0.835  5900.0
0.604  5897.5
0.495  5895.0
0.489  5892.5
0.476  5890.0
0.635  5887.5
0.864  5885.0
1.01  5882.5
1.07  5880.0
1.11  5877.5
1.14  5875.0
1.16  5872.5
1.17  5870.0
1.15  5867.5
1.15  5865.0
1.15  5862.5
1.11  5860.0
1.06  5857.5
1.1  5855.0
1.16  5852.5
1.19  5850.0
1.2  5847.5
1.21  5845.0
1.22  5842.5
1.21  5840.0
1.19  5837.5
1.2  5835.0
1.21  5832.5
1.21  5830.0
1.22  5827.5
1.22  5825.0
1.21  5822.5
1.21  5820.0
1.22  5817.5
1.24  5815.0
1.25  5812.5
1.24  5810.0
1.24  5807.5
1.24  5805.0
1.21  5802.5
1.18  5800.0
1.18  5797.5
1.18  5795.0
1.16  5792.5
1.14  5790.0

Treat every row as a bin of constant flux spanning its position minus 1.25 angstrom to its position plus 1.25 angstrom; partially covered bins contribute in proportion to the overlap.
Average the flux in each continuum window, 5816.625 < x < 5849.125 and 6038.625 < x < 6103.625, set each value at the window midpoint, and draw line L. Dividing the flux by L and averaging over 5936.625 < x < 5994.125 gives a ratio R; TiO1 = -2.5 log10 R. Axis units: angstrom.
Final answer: 0.04 mag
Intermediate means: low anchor 1.21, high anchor 1.27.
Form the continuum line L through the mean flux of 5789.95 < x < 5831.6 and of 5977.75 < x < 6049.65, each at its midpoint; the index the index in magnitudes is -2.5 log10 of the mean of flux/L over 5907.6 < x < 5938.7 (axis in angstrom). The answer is 0.07 mag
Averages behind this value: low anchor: 1.21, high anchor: 1.24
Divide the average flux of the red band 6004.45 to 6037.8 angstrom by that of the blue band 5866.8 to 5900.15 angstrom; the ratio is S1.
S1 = 1.4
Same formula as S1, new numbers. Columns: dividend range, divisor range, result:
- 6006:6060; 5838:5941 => 1.20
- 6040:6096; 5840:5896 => 1.25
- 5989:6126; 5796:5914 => 1.15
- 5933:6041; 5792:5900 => 1.11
